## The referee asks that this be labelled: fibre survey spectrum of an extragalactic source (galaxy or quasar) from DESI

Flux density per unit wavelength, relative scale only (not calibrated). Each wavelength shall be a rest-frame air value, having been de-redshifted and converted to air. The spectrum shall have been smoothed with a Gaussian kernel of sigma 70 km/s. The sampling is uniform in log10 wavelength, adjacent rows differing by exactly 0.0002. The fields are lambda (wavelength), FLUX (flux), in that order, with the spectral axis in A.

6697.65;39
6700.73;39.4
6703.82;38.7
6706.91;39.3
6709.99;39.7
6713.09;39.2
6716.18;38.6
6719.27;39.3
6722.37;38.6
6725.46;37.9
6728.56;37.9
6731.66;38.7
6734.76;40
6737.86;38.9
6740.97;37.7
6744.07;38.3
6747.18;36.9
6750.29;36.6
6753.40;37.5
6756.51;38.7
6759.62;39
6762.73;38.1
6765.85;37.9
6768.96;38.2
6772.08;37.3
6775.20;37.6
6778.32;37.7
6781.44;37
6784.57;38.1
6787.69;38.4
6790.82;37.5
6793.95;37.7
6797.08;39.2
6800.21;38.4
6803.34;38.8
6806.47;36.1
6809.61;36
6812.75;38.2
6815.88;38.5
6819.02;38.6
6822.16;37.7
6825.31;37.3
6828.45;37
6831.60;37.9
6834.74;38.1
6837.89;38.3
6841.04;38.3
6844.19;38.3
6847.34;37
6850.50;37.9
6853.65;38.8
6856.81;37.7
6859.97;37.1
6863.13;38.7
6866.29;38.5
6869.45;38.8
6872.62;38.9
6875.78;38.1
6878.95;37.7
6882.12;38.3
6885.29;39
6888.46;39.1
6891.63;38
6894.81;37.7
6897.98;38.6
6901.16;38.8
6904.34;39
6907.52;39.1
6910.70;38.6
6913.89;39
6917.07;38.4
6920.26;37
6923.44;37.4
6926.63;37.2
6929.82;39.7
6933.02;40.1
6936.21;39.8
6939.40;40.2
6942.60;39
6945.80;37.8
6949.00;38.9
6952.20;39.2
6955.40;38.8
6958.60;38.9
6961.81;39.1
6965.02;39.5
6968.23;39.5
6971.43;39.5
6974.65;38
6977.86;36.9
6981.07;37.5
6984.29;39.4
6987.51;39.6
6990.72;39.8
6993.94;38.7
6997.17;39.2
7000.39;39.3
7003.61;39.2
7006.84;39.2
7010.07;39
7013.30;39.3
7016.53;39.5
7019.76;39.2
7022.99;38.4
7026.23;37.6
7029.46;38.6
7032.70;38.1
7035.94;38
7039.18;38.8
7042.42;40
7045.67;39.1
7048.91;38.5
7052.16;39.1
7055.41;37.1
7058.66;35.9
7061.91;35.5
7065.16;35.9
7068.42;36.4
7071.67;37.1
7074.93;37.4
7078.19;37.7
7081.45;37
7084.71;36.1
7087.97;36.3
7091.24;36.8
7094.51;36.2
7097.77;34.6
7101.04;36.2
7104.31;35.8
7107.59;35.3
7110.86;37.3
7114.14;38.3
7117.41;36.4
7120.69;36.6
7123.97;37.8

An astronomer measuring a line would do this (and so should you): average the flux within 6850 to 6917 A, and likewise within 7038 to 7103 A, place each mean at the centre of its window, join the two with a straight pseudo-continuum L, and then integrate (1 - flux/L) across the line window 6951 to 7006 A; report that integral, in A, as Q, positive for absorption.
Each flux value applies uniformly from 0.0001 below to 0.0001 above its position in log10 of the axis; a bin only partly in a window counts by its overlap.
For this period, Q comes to -1.7 A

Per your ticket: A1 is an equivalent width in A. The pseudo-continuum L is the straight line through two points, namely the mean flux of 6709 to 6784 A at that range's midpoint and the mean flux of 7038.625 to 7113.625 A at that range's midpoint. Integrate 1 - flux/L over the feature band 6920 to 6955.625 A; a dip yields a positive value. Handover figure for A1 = -1.3 A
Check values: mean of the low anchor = 38.2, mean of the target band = 38.8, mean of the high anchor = 36.9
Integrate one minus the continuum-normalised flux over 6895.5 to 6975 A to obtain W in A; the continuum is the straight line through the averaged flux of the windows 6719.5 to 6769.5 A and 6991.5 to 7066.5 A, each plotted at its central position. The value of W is -1.0 A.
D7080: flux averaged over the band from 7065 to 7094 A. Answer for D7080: 36.8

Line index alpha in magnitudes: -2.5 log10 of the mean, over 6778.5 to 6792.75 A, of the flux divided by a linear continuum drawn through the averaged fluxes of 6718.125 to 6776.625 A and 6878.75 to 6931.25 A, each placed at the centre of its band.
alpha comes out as 0.01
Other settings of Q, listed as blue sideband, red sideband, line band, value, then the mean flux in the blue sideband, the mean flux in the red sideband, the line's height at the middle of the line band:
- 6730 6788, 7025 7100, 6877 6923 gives -0.9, 38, 37.3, 37.7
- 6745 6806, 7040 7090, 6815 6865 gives -0.2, 37.9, 37.3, 37.8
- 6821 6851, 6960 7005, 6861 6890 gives -0.3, 37.8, 38.9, 38.1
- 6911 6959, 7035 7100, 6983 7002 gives -0.6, 38.8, 37.2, 38.1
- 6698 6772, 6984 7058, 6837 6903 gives 0.6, 38.5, 38.9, 38.6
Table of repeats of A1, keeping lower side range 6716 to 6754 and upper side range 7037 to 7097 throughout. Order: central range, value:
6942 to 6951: -0.2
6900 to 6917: -0.5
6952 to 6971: -0.8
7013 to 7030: -0.6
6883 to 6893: -0.2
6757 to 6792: 0.2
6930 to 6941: -0.7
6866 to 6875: -0.2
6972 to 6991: -0.5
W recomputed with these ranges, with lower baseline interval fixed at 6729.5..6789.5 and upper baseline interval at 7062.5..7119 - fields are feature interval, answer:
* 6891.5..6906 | -0.42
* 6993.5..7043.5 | -2.77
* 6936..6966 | -1.56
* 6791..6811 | 0.07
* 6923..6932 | -0.26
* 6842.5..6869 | -0.32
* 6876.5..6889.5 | -0.35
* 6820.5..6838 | 0.01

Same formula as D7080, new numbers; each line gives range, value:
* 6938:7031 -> 38.9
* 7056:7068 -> 35.9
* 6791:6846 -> 37.9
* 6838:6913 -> 38.4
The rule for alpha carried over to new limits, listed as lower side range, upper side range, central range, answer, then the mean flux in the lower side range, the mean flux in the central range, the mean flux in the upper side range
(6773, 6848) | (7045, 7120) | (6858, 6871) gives -0.019 mag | 37.8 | 38.3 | 36.8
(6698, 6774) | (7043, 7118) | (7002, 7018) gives -0.059 mag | 38.4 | 39.2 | 36.8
